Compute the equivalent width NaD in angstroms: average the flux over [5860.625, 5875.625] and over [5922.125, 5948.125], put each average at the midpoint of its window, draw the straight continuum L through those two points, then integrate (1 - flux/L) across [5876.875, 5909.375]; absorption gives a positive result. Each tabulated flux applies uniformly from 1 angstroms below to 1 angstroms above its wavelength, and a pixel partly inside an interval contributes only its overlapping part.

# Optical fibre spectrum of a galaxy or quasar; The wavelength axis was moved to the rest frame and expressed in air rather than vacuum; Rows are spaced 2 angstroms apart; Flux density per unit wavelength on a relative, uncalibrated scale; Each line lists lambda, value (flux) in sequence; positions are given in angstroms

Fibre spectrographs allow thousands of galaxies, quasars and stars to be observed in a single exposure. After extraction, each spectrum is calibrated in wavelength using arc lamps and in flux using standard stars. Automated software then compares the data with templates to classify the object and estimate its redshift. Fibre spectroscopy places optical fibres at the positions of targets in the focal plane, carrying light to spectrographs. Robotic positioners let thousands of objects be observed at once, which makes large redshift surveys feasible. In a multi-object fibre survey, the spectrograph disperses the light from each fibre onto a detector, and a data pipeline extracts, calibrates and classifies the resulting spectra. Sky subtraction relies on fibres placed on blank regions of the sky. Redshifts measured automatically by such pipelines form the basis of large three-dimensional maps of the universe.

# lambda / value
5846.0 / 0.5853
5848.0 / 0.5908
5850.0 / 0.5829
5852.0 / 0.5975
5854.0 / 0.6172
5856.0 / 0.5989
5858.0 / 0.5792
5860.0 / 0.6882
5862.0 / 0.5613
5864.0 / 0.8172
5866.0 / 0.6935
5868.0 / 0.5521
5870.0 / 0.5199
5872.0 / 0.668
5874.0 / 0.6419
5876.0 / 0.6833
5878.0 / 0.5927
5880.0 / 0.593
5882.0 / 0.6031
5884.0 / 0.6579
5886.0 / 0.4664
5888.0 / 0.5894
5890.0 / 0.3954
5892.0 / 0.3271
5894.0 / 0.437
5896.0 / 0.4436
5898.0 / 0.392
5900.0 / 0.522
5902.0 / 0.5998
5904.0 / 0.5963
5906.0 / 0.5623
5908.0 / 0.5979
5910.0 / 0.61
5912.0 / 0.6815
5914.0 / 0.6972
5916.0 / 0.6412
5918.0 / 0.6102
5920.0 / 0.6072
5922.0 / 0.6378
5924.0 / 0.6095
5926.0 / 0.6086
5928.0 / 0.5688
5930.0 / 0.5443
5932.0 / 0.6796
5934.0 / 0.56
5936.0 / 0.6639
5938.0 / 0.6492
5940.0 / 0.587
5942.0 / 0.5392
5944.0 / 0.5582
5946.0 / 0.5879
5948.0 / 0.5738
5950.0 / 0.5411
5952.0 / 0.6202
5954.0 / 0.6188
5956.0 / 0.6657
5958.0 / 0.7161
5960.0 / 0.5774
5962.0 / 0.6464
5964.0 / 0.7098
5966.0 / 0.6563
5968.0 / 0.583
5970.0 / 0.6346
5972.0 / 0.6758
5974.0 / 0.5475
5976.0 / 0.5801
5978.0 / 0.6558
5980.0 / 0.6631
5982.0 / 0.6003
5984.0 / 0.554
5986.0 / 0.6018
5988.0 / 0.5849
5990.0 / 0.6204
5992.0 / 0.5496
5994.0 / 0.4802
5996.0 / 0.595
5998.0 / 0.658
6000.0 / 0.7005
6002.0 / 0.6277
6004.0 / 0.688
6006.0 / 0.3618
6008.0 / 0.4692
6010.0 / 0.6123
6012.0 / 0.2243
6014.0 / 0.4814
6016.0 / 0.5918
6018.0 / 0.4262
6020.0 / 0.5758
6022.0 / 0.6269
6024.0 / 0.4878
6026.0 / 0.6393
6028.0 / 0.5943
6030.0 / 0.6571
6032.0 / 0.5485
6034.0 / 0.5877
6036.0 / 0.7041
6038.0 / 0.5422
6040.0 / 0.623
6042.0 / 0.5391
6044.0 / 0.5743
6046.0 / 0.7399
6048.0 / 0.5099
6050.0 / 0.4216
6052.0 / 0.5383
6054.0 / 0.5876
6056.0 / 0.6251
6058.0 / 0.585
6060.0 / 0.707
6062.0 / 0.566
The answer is 5.1 angstroms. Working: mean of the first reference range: 0.64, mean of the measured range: 0.525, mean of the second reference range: 0.597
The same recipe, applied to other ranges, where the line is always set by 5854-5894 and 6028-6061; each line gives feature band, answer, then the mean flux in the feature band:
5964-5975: -0.69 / 0.628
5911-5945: -1.43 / 0.614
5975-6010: 0.19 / 0.588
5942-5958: -0.24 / 0.599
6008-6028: 2.45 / 0.52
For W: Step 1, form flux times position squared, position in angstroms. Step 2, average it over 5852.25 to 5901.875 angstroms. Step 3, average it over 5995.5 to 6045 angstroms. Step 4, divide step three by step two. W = 1.04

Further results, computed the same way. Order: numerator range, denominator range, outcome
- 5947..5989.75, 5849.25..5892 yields 1.07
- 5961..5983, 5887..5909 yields 1.30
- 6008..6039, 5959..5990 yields 0.91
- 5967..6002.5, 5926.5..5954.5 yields 1.04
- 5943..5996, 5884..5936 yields 1.10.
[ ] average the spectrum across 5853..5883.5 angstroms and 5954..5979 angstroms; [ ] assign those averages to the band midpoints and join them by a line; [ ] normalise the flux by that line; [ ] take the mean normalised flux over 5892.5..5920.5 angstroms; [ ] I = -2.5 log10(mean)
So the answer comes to 0.12 mag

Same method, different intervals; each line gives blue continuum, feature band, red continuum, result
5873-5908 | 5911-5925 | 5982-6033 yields -0.18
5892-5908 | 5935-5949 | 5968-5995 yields -0.08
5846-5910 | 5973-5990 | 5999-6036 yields -0.08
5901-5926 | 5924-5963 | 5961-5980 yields 0.04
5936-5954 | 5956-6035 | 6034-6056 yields 0.00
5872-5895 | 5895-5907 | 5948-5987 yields 0.09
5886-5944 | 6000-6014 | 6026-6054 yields 0.14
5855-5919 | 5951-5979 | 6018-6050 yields -0.09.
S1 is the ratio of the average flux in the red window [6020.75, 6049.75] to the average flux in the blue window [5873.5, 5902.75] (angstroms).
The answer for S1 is 1.1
